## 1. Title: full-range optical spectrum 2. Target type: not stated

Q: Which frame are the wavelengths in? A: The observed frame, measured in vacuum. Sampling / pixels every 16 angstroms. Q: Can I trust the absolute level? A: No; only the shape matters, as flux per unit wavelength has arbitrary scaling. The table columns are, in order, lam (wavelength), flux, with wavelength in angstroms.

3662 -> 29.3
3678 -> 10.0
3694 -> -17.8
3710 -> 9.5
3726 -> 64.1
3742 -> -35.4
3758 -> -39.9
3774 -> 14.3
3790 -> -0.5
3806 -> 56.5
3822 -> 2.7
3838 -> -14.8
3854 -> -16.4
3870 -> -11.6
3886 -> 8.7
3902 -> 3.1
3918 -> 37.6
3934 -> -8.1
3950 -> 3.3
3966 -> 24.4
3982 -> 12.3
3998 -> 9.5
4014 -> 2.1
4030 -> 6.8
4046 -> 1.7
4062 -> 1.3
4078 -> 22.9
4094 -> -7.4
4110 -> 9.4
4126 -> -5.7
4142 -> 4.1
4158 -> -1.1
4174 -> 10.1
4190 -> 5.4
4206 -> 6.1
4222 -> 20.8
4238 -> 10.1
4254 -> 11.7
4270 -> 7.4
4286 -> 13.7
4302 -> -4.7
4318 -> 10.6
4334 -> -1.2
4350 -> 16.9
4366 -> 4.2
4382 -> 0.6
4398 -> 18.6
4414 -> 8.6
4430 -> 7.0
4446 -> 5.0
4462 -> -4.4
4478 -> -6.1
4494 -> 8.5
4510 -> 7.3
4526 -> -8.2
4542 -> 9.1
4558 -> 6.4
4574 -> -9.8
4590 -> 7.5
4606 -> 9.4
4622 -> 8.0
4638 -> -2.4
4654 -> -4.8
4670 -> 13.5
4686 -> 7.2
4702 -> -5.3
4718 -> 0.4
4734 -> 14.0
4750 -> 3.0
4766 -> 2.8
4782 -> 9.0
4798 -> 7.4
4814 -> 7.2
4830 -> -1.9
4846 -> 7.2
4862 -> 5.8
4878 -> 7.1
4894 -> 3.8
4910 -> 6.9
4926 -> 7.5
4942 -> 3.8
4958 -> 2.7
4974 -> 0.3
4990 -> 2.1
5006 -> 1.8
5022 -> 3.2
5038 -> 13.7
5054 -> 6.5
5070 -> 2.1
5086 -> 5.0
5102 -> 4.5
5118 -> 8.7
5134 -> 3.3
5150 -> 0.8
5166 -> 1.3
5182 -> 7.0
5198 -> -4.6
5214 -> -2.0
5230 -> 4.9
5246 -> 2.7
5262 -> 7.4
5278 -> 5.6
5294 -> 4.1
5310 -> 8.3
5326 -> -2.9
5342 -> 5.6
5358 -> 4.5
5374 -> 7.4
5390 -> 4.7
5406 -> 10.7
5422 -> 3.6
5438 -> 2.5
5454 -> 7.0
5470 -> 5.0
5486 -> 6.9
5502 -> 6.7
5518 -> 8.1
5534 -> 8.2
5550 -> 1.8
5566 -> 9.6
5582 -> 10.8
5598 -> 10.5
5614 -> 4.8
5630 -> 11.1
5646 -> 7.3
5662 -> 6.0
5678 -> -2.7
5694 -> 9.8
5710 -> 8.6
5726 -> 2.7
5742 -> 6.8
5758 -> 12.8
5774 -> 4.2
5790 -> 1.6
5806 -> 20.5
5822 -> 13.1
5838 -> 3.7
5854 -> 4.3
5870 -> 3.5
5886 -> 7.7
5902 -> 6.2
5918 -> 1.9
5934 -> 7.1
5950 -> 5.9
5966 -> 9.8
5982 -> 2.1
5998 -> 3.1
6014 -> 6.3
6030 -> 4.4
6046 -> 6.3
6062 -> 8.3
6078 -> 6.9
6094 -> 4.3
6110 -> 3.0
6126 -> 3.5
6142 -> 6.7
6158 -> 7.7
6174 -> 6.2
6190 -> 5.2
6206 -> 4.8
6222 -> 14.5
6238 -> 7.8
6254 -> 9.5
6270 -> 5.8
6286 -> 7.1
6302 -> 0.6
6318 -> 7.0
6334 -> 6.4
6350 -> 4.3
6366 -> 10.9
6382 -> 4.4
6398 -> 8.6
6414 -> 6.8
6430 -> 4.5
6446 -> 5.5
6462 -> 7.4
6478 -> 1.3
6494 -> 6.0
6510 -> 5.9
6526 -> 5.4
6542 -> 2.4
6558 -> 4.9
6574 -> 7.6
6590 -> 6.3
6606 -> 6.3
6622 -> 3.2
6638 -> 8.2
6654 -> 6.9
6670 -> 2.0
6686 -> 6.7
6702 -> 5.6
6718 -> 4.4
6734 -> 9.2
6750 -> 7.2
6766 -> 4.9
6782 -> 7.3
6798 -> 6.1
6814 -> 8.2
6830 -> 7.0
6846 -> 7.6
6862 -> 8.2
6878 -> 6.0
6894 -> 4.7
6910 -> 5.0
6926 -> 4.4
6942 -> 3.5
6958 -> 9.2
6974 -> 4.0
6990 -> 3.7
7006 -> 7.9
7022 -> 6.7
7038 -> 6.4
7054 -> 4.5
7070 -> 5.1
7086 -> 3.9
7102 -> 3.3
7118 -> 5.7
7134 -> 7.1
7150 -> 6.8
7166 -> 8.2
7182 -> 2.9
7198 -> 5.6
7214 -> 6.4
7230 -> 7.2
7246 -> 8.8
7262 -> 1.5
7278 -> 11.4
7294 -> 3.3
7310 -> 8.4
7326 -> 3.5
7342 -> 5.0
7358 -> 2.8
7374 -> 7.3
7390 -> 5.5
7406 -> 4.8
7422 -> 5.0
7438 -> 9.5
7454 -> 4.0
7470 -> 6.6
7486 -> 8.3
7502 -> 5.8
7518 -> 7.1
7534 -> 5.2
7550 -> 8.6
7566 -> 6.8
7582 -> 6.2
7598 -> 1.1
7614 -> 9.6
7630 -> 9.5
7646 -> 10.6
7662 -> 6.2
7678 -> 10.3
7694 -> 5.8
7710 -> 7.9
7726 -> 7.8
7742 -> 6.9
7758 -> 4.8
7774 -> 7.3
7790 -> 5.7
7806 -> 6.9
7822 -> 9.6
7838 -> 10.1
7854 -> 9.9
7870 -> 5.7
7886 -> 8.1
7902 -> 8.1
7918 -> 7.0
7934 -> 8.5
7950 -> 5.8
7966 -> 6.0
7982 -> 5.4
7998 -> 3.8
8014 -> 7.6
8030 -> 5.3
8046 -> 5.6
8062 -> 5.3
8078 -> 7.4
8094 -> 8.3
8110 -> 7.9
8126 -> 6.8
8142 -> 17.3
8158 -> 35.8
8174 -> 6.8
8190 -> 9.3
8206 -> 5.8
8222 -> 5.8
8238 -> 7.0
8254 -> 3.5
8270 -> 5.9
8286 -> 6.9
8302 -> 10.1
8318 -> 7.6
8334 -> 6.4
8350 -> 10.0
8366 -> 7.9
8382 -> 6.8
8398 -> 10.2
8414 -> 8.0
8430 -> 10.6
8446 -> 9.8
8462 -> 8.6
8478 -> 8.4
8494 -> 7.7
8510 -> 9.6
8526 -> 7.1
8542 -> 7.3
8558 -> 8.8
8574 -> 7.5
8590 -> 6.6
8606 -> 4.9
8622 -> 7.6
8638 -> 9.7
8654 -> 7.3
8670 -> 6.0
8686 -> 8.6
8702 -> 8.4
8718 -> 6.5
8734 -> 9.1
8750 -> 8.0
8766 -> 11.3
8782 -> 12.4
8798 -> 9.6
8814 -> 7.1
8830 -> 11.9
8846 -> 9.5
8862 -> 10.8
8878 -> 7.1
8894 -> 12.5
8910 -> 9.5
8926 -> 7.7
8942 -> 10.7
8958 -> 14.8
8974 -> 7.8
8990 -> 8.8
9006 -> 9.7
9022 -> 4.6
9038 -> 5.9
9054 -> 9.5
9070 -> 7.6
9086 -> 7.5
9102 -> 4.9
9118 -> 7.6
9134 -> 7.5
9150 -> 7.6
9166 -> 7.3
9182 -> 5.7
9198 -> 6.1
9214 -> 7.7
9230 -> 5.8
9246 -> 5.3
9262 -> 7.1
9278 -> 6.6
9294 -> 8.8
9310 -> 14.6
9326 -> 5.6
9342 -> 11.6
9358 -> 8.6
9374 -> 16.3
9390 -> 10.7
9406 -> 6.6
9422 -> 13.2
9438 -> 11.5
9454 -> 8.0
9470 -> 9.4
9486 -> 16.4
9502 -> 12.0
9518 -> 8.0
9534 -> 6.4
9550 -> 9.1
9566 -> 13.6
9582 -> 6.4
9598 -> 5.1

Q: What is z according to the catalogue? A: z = 1.187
